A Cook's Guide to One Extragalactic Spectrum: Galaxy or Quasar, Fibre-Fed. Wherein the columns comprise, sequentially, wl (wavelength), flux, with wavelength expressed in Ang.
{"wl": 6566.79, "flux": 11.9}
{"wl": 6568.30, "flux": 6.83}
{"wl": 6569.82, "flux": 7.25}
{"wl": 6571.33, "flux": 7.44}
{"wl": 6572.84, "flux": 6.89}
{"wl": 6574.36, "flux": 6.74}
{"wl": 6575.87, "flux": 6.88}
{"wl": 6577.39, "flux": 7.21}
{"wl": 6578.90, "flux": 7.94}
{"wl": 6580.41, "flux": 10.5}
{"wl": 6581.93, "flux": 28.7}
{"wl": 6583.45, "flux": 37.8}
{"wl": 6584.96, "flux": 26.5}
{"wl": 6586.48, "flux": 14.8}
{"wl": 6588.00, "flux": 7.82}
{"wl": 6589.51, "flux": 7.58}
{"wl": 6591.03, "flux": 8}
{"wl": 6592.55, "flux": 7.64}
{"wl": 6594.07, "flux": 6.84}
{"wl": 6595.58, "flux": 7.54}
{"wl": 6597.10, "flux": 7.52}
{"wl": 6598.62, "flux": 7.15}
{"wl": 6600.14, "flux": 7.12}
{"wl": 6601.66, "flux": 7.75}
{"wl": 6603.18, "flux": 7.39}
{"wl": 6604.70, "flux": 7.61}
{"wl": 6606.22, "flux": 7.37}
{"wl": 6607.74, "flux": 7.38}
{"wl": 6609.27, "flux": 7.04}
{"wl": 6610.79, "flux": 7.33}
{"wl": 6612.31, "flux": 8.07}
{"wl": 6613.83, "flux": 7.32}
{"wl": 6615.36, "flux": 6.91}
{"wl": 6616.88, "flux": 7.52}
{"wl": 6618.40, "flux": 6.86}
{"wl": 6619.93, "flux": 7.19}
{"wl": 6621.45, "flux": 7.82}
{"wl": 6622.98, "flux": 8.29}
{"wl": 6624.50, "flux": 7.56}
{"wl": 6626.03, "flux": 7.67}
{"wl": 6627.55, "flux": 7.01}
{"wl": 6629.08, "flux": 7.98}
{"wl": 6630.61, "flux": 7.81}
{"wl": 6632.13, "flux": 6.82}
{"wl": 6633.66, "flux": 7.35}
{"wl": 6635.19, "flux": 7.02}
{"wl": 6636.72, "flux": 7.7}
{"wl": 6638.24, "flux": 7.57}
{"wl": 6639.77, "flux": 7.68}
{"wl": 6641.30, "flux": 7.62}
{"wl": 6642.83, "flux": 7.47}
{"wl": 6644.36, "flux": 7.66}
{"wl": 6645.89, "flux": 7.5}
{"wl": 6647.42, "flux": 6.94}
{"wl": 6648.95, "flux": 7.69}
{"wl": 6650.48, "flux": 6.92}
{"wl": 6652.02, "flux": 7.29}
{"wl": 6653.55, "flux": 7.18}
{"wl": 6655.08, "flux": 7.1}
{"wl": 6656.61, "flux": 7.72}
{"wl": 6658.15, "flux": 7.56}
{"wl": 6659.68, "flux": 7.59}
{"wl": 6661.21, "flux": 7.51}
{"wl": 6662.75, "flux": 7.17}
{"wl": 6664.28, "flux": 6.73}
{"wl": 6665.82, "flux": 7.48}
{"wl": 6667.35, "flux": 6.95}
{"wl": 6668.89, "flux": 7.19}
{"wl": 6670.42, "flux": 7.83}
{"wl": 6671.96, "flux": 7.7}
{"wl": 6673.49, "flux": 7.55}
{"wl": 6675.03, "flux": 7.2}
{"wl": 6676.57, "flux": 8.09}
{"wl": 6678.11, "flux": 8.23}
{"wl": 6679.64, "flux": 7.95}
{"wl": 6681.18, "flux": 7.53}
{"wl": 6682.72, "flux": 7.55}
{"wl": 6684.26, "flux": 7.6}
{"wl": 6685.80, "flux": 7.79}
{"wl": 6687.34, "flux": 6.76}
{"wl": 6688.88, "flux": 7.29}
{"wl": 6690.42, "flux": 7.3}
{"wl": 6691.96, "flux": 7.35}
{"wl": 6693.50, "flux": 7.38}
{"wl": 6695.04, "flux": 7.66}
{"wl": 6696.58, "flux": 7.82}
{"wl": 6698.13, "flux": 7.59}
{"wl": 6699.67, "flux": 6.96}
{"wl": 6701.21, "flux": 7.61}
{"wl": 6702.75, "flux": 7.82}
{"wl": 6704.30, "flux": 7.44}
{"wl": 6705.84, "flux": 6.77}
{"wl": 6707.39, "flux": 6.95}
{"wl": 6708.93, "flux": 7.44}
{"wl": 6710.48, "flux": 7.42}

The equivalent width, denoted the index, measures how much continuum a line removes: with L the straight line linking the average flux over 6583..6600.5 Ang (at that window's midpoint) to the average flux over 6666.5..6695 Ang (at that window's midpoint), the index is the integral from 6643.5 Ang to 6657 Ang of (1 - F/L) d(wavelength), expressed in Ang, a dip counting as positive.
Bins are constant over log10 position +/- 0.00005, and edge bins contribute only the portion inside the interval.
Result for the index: 2.5 Ang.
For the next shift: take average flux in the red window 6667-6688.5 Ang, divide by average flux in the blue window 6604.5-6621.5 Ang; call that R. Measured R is 1.0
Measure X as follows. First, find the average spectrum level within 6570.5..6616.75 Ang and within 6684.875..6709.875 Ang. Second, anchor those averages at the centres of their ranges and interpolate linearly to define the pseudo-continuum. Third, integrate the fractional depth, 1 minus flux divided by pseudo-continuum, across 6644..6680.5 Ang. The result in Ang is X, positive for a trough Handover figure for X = 3.6 Ang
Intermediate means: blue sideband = 10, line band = 7.45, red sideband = 7.37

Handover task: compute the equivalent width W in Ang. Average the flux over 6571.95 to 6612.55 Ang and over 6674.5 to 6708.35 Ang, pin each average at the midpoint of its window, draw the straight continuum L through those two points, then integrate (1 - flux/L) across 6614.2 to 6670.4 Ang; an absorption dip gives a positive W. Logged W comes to 9.61 Ang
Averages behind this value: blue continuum 10.4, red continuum 7.49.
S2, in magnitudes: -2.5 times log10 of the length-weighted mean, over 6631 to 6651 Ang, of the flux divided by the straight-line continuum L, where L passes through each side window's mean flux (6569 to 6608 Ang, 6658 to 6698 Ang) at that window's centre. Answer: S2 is 0.182 mag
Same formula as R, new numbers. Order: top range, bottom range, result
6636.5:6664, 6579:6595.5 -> 0.50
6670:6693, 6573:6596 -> 0.59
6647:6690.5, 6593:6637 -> 1.00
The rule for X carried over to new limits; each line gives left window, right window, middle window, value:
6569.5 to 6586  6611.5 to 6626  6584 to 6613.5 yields 5.12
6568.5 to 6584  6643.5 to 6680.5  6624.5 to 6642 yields 3.00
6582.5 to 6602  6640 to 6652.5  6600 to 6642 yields 8.92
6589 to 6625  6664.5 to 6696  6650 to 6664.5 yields 0.36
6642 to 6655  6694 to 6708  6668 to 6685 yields -0.70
